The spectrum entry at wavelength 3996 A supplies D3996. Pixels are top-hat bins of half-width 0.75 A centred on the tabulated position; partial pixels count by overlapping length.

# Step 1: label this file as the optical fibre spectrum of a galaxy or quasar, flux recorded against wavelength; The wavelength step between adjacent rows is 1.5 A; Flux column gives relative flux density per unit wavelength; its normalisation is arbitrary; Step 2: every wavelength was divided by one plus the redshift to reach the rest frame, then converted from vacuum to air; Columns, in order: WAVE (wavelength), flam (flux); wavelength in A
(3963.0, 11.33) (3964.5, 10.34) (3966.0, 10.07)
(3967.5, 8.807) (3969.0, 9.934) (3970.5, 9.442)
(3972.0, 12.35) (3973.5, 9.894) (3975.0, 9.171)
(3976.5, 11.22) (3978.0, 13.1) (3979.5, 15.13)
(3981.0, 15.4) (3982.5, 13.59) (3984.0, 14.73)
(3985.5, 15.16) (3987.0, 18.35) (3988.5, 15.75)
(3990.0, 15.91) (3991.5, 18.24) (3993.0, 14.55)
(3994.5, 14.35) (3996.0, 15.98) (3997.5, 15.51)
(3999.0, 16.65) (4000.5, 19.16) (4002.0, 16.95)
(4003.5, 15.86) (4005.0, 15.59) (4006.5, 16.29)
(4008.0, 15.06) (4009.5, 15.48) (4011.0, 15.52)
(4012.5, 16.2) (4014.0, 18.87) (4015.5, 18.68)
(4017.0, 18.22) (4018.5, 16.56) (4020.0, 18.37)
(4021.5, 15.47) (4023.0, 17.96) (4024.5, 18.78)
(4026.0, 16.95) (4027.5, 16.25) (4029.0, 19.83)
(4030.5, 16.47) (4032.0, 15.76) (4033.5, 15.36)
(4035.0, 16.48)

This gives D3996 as 15.98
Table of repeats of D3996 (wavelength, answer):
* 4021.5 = 15.47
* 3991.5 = 18.24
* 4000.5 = 19.16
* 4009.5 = 15.48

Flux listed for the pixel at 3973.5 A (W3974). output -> 9.894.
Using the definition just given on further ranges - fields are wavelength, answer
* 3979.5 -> 15.13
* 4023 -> 17.96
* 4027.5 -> 16.25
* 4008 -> 15.06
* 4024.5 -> 18.78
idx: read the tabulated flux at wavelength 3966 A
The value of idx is 10.07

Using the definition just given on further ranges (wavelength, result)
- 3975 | 9.171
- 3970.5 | 9.442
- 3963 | 11.33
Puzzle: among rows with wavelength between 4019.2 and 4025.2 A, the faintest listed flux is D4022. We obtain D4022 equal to 15.47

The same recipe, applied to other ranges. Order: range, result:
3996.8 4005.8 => 15.51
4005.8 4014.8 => 15.06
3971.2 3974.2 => 9.894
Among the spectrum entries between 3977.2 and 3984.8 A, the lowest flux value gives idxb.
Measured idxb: 13.1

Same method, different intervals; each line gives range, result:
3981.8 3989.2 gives 13.59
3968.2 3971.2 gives 9.442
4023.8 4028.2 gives 16.25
